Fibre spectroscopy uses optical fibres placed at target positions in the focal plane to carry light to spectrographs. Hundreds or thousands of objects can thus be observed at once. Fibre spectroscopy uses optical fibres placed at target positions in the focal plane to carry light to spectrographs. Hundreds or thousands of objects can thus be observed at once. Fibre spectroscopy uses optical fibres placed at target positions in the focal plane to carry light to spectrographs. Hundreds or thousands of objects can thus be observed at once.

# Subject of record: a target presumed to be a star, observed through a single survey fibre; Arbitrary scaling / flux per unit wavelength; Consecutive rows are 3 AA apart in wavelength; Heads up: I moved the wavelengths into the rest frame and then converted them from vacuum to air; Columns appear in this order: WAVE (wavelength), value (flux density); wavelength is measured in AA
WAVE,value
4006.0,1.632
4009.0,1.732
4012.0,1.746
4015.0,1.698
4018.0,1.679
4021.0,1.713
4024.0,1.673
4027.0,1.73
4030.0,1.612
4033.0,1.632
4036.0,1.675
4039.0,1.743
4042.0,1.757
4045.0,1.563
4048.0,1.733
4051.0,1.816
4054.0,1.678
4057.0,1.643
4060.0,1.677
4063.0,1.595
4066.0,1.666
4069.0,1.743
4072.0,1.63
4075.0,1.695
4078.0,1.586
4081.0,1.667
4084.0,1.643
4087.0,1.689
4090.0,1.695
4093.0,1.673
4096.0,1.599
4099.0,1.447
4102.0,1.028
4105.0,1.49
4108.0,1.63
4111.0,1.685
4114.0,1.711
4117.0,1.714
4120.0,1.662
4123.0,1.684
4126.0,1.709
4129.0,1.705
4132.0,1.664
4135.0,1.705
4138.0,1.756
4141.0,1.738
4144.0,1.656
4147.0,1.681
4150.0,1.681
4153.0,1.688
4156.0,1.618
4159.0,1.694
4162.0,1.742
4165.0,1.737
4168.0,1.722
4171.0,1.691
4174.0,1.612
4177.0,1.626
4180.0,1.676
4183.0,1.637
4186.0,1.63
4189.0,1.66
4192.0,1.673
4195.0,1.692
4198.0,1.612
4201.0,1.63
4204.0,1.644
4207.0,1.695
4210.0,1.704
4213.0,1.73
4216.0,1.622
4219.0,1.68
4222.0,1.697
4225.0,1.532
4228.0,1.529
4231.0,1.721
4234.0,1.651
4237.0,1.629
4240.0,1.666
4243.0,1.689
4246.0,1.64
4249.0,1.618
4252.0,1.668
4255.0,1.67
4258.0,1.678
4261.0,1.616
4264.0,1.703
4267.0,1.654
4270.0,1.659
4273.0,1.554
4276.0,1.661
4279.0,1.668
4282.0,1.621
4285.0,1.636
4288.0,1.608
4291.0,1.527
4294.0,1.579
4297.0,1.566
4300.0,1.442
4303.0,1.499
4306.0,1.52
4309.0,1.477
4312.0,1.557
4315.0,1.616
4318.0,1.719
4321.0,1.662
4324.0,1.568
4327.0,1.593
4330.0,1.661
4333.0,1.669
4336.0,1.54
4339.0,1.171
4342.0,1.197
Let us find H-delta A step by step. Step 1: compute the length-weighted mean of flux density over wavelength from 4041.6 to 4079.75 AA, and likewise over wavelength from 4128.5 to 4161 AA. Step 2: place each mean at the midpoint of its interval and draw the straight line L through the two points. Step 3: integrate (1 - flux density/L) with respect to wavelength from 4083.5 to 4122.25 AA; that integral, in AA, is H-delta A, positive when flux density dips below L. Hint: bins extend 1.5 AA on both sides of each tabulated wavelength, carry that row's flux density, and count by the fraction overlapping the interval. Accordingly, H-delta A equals 2.1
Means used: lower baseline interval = 1.67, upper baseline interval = 1.69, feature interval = 1.59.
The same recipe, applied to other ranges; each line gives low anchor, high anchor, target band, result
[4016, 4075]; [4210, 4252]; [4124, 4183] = -0.9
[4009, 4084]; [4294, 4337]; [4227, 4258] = -0.9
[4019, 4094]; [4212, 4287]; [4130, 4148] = -0.4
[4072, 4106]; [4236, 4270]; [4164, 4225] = -1.4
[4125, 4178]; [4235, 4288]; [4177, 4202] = 0.4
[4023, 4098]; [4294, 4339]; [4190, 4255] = -2.0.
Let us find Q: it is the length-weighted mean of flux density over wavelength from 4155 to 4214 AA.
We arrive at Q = 1.67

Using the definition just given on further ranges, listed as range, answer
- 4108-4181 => 1.69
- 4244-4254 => 1.65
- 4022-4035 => 1.66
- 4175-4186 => 1.64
